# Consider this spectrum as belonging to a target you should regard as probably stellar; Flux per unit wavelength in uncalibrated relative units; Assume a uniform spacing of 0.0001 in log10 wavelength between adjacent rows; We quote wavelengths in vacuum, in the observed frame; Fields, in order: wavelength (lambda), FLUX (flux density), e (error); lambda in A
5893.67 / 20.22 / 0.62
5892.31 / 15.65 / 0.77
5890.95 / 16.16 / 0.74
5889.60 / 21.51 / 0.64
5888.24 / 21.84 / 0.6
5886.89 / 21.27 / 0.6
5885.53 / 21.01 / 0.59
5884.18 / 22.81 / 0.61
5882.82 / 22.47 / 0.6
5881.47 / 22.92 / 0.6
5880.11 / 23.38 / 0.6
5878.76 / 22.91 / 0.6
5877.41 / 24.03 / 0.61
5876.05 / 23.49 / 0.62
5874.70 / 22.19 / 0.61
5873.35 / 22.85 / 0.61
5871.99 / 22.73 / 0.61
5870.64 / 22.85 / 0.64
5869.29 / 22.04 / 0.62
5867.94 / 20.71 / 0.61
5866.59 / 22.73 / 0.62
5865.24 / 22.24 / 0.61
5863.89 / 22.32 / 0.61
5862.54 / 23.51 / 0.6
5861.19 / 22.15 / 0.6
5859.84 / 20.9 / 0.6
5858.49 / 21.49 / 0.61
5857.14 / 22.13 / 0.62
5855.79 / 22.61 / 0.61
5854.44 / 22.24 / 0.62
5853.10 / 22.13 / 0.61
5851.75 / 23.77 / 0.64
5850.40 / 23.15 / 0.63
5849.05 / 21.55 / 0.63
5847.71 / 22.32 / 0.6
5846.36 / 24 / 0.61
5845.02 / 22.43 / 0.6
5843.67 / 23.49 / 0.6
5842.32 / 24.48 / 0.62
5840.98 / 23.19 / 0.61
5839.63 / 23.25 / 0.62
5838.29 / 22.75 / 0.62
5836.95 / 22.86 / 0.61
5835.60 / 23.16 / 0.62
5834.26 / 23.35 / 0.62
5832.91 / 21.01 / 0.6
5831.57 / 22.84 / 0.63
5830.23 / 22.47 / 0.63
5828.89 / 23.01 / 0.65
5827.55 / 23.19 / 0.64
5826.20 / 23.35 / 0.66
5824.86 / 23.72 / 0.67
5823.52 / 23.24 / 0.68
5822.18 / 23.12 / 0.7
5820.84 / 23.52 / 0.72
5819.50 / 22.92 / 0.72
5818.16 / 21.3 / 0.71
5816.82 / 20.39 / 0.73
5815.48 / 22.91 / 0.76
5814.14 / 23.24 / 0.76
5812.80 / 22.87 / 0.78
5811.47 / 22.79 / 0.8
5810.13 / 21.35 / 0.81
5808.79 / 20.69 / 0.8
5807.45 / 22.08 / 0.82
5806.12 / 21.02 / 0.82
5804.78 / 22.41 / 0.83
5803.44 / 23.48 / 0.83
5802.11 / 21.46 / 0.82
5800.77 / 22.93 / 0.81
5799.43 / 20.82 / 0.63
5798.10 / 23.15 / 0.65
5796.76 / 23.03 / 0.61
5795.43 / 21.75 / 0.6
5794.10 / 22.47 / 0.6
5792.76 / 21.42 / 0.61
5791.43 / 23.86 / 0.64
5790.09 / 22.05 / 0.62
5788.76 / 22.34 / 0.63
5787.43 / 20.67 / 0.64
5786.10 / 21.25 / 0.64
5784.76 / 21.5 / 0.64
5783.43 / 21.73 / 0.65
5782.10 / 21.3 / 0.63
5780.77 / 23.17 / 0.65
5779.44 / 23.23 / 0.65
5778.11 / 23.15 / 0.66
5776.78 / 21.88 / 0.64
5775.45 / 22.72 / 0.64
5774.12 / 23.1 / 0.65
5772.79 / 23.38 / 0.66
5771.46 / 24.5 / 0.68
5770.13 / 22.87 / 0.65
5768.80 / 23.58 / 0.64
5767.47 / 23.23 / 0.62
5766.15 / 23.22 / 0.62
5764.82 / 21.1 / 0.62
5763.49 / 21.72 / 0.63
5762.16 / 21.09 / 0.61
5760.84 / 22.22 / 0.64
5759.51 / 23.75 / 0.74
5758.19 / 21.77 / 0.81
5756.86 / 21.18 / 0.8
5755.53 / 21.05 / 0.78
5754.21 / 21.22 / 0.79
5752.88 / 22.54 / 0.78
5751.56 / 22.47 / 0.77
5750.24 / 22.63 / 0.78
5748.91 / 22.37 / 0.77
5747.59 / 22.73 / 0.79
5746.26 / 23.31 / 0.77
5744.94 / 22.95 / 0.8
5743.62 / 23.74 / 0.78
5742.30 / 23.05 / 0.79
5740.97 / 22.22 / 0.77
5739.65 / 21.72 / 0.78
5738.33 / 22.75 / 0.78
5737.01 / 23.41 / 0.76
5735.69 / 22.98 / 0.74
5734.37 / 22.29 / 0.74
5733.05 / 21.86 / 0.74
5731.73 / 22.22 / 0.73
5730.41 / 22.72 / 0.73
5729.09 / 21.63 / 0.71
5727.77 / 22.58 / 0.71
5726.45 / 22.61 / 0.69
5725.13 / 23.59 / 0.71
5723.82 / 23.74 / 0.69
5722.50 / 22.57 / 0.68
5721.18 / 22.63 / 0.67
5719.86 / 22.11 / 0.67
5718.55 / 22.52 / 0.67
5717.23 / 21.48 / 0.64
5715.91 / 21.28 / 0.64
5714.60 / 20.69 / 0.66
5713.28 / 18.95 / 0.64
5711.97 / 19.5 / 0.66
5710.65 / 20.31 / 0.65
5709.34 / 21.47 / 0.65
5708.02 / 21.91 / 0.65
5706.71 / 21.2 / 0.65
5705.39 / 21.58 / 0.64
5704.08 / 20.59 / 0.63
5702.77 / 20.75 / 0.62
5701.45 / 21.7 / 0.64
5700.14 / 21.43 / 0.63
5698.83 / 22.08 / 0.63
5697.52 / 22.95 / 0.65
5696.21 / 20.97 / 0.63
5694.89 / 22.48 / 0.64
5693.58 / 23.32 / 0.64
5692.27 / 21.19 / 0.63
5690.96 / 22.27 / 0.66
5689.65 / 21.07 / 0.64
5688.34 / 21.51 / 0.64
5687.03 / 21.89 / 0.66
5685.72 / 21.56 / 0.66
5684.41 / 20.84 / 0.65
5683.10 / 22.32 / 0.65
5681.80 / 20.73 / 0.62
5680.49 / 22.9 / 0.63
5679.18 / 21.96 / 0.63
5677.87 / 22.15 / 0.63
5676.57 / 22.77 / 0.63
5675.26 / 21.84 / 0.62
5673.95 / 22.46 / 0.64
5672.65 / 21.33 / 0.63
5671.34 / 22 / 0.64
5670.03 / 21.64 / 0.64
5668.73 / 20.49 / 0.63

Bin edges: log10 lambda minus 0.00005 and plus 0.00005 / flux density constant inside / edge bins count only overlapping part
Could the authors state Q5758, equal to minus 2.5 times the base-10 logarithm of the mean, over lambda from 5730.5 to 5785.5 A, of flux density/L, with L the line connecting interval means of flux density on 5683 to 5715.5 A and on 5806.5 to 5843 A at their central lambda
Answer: -0.03 mag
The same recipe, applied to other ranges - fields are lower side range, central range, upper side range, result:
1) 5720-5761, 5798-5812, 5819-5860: 0.04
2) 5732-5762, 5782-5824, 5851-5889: 0.01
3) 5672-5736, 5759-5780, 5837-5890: -0.03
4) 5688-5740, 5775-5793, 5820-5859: 0.01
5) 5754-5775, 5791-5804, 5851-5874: 0.00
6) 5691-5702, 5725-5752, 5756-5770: -0.02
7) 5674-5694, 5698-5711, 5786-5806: 0.03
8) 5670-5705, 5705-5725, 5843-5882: 0.02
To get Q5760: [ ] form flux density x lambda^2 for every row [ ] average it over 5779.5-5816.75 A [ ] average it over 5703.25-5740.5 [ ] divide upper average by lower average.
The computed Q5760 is 1.04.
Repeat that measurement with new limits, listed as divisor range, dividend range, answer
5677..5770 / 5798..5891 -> 1.06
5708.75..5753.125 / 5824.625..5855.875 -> 1.07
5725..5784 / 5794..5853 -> 1.03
